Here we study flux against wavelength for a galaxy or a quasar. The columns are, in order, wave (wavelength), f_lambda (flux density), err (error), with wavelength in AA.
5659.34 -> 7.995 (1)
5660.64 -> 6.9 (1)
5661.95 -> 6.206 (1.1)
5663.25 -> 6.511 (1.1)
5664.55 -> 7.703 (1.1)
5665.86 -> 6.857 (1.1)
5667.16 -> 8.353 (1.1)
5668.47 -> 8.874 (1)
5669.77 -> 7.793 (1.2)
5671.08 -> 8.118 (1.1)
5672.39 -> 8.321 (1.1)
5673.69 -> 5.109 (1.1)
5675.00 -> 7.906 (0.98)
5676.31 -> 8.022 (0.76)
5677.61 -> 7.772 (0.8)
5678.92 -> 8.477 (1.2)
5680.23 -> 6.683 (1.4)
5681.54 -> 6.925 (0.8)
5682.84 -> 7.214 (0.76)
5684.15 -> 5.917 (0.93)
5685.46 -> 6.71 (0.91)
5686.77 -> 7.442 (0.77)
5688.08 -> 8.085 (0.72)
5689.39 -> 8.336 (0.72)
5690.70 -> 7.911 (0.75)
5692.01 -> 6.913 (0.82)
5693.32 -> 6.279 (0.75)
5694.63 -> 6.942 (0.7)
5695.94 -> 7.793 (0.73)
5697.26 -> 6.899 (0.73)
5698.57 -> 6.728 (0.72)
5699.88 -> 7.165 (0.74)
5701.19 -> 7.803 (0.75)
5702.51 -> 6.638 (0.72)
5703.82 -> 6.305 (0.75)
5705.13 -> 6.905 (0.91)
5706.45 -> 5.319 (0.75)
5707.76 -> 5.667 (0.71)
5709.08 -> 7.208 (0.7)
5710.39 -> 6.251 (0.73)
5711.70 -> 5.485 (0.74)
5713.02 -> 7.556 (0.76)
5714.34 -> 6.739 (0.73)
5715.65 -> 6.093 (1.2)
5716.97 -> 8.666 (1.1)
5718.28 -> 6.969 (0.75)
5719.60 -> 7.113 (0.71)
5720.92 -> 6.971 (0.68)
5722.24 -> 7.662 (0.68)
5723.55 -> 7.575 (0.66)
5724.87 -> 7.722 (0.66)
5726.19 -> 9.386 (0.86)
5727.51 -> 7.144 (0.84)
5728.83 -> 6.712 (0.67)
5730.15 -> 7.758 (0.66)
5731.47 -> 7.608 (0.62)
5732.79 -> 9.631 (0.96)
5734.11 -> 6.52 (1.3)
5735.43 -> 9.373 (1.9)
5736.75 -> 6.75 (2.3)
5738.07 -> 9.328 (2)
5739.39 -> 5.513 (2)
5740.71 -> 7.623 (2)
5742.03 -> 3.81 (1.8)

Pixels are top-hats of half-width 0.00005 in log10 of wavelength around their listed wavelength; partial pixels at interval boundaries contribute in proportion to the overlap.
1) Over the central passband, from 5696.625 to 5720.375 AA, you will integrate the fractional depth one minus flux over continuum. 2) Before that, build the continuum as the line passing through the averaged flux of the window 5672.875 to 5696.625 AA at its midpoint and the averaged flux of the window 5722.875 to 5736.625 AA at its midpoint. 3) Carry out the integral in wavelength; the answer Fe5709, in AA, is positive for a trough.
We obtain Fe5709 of 2.6 AA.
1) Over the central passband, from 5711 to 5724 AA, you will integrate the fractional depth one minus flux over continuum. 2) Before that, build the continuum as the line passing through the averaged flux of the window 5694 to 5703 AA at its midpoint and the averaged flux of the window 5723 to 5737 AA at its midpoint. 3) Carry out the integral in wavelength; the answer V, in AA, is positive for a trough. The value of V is 0.87 AA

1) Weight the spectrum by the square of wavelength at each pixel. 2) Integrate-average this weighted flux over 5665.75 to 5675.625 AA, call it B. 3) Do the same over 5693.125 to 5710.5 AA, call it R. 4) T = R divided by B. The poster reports 0.9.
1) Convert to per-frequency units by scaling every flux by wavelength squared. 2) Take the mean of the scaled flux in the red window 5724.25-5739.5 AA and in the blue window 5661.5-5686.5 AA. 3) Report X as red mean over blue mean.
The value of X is 1.09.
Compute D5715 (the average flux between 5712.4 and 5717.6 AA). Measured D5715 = 7.25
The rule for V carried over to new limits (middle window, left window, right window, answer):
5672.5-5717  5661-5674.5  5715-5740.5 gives 2.9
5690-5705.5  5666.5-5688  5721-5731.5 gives 1.1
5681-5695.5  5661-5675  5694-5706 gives -0.1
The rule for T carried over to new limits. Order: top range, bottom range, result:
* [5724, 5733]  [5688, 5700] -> 1.10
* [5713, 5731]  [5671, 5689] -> 1.03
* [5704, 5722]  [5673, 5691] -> 0.93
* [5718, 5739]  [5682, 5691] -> 1.07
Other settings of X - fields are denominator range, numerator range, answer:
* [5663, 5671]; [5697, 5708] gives 0.86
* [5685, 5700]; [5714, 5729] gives 1.03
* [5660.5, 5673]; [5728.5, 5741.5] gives 1.04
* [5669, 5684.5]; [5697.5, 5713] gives 0.89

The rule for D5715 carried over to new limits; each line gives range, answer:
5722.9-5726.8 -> 8.21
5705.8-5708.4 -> 5.5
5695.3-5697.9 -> 7.32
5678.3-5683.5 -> 7.32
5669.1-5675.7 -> 7.45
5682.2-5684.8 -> 6.56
